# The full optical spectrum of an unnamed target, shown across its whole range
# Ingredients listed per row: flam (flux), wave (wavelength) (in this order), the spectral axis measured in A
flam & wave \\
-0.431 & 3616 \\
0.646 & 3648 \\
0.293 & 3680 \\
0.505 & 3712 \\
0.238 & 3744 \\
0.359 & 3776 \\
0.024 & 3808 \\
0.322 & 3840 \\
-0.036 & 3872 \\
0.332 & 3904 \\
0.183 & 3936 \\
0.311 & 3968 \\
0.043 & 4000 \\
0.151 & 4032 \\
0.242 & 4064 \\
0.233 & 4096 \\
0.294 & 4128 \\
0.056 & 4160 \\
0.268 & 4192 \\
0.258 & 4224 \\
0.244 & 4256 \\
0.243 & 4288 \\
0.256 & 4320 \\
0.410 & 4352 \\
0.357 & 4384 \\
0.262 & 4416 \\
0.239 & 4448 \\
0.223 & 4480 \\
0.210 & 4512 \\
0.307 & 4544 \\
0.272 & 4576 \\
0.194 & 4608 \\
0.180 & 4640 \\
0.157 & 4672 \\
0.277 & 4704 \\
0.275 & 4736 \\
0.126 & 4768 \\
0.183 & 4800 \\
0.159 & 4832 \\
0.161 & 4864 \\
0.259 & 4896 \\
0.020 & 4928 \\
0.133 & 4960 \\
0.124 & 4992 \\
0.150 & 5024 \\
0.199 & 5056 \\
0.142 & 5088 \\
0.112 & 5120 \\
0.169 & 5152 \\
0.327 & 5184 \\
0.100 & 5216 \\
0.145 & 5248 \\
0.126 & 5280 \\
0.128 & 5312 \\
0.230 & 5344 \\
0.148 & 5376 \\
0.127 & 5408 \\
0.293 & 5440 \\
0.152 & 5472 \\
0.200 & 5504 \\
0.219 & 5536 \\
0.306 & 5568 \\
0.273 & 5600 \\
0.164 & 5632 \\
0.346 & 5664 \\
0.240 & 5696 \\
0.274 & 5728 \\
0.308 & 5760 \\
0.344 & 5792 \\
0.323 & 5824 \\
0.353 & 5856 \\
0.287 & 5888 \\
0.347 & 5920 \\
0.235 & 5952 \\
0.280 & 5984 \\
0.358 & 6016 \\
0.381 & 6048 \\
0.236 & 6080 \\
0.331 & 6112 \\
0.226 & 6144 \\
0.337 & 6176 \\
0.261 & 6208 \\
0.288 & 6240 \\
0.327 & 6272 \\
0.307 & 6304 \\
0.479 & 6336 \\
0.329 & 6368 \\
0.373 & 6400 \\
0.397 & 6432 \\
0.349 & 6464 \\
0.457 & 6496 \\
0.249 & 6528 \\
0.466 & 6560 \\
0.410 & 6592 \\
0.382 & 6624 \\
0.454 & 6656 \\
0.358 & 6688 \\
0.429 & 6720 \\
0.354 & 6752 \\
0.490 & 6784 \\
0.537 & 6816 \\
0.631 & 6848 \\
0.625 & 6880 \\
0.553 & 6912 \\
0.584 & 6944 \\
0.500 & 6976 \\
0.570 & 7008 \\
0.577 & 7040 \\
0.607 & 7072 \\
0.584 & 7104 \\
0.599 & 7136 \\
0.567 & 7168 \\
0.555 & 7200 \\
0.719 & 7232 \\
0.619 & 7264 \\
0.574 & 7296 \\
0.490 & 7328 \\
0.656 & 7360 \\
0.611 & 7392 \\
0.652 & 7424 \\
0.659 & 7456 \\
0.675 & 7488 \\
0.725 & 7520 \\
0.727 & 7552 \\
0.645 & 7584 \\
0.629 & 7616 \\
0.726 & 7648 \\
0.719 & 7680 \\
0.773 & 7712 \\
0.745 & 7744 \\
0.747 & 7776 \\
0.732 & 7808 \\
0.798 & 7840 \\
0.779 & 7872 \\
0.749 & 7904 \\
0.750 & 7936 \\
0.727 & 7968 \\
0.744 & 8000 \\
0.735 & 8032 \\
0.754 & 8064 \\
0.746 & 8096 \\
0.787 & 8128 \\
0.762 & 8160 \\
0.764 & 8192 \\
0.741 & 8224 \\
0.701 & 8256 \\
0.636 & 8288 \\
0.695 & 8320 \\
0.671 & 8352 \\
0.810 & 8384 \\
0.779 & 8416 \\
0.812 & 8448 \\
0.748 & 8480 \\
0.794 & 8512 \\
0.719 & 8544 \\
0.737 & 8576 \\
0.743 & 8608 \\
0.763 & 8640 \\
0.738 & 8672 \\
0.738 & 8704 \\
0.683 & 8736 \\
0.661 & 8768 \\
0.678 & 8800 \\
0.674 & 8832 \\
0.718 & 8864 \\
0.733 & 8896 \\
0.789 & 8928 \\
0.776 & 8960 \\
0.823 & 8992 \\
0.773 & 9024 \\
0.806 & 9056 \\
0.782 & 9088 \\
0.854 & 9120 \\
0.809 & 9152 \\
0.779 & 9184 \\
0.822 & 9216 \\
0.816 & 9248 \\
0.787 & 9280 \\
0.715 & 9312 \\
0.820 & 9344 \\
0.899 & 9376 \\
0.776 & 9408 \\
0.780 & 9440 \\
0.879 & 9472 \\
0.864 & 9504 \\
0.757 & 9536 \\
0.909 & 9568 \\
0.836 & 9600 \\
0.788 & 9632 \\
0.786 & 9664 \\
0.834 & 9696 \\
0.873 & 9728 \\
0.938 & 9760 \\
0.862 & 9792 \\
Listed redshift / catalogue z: 0.702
